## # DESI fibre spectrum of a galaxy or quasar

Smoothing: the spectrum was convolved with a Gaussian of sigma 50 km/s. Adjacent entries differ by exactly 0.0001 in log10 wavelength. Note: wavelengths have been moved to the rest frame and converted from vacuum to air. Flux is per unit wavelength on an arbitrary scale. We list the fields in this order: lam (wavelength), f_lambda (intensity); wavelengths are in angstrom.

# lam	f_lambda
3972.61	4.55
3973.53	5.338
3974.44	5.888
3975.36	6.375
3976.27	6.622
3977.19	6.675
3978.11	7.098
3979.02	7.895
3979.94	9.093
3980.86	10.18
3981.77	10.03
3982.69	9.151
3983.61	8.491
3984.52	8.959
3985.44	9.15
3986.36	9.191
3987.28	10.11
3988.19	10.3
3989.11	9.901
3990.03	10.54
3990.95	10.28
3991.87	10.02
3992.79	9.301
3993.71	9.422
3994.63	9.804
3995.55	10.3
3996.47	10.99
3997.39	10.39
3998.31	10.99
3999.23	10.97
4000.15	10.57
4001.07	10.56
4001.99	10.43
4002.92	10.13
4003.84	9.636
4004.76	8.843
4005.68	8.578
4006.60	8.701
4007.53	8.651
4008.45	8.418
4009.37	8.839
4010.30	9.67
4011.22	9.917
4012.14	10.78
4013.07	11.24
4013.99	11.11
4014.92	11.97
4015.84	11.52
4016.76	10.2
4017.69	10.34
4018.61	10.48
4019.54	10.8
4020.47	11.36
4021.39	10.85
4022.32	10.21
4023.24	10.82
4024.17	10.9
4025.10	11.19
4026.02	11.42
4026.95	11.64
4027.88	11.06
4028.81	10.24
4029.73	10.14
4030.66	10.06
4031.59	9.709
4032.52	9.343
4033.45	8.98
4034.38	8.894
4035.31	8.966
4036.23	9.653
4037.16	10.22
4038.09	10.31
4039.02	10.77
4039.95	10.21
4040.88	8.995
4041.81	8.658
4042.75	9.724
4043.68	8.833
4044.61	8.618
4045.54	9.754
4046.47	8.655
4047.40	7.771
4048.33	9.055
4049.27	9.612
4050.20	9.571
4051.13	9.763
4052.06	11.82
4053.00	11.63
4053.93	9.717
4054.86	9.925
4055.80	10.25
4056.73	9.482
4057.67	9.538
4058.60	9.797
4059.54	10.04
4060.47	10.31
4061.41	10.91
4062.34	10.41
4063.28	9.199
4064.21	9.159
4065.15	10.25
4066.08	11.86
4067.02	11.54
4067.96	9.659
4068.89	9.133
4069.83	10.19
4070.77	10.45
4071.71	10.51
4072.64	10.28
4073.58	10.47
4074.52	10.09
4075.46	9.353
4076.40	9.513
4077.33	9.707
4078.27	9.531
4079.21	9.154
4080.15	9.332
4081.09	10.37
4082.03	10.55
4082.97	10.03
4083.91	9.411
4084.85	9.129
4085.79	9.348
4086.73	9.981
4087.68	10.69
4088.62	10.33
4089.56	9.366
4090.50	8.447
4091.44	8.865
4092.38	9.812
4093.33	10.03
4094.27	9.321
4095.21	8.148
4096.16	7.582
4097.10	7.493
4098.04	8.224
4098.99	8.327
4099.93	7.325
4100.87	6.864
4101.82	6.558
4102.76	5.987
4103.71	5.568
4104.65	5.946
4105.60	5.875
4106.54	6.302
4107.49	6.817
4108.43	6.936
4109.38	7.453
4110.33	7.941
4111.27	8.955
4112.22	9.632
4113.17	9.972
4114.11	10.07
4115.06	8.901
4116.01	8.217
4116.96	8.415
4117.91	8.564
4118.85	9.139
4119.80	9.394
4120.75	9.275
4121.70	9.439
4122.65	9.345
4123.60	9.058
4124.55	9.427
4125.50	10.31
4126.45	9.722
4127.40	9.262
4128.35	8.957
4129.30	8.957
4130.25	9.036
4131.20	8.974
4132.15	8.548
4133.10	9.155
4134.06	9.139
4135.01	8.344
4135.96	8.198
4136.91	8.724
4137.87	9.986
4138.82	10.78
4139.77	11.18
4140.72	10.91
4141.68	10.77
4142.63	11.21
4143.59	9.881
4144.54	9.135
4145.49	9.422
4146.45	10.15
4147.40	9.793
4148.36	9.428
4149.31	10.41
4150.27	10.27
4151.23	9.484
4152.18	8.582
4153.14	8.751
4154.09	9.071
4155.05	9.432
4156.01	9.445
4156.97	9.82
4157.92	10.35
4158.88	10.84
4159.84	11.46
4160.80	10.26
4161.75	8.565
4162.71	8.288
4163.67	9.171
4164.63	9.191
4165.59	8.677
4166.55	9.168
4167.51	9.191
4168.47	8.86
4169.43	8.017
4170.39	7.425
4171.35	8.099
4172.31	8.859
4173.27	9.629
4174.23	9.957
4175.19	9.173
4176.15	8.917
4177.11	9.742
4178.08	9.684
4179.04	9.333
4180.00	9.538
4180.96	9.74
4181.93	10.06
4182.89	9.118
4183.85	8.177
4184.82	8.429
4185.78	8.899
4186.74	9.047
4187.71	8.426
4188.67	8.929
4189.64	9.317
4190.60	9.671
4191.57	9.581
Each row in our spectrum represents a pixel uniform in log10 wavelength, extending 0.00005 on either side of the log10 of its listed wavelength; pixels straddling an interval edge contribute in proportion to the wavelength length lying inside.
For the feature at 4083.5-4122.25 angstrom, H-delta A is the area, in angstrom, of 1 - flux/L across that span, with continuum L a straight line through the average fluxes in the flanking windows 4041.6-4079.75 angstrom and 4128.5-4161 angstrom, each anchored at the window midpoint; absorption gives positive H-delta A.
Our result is 5.5 angstrom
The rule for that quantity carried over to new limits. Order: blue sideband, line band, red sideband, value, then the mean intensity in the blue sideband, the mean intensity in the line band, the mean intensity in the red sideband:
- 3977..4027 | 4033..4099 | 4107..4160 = 0.1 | 9.99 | 9.67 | 9.36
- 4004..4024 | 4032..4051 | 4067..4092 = 1.3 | 10.2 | 9.34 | 9.8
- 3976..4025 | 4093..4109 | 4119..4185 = 3.9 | 9.86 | 7.23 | 9.41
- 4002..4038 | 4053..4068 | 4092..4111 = -2.4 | 10.1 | 10.2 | 7.43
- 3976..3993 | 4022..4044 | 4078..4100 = -2.1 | 9.13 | 10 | 9.23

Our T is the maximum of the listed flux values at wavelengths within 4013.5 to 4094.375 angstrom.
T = 11.97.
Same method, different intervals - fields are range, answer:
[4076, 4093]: 10.69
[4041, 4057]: 11.82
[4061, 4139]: 11.86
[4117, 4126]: 10.31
